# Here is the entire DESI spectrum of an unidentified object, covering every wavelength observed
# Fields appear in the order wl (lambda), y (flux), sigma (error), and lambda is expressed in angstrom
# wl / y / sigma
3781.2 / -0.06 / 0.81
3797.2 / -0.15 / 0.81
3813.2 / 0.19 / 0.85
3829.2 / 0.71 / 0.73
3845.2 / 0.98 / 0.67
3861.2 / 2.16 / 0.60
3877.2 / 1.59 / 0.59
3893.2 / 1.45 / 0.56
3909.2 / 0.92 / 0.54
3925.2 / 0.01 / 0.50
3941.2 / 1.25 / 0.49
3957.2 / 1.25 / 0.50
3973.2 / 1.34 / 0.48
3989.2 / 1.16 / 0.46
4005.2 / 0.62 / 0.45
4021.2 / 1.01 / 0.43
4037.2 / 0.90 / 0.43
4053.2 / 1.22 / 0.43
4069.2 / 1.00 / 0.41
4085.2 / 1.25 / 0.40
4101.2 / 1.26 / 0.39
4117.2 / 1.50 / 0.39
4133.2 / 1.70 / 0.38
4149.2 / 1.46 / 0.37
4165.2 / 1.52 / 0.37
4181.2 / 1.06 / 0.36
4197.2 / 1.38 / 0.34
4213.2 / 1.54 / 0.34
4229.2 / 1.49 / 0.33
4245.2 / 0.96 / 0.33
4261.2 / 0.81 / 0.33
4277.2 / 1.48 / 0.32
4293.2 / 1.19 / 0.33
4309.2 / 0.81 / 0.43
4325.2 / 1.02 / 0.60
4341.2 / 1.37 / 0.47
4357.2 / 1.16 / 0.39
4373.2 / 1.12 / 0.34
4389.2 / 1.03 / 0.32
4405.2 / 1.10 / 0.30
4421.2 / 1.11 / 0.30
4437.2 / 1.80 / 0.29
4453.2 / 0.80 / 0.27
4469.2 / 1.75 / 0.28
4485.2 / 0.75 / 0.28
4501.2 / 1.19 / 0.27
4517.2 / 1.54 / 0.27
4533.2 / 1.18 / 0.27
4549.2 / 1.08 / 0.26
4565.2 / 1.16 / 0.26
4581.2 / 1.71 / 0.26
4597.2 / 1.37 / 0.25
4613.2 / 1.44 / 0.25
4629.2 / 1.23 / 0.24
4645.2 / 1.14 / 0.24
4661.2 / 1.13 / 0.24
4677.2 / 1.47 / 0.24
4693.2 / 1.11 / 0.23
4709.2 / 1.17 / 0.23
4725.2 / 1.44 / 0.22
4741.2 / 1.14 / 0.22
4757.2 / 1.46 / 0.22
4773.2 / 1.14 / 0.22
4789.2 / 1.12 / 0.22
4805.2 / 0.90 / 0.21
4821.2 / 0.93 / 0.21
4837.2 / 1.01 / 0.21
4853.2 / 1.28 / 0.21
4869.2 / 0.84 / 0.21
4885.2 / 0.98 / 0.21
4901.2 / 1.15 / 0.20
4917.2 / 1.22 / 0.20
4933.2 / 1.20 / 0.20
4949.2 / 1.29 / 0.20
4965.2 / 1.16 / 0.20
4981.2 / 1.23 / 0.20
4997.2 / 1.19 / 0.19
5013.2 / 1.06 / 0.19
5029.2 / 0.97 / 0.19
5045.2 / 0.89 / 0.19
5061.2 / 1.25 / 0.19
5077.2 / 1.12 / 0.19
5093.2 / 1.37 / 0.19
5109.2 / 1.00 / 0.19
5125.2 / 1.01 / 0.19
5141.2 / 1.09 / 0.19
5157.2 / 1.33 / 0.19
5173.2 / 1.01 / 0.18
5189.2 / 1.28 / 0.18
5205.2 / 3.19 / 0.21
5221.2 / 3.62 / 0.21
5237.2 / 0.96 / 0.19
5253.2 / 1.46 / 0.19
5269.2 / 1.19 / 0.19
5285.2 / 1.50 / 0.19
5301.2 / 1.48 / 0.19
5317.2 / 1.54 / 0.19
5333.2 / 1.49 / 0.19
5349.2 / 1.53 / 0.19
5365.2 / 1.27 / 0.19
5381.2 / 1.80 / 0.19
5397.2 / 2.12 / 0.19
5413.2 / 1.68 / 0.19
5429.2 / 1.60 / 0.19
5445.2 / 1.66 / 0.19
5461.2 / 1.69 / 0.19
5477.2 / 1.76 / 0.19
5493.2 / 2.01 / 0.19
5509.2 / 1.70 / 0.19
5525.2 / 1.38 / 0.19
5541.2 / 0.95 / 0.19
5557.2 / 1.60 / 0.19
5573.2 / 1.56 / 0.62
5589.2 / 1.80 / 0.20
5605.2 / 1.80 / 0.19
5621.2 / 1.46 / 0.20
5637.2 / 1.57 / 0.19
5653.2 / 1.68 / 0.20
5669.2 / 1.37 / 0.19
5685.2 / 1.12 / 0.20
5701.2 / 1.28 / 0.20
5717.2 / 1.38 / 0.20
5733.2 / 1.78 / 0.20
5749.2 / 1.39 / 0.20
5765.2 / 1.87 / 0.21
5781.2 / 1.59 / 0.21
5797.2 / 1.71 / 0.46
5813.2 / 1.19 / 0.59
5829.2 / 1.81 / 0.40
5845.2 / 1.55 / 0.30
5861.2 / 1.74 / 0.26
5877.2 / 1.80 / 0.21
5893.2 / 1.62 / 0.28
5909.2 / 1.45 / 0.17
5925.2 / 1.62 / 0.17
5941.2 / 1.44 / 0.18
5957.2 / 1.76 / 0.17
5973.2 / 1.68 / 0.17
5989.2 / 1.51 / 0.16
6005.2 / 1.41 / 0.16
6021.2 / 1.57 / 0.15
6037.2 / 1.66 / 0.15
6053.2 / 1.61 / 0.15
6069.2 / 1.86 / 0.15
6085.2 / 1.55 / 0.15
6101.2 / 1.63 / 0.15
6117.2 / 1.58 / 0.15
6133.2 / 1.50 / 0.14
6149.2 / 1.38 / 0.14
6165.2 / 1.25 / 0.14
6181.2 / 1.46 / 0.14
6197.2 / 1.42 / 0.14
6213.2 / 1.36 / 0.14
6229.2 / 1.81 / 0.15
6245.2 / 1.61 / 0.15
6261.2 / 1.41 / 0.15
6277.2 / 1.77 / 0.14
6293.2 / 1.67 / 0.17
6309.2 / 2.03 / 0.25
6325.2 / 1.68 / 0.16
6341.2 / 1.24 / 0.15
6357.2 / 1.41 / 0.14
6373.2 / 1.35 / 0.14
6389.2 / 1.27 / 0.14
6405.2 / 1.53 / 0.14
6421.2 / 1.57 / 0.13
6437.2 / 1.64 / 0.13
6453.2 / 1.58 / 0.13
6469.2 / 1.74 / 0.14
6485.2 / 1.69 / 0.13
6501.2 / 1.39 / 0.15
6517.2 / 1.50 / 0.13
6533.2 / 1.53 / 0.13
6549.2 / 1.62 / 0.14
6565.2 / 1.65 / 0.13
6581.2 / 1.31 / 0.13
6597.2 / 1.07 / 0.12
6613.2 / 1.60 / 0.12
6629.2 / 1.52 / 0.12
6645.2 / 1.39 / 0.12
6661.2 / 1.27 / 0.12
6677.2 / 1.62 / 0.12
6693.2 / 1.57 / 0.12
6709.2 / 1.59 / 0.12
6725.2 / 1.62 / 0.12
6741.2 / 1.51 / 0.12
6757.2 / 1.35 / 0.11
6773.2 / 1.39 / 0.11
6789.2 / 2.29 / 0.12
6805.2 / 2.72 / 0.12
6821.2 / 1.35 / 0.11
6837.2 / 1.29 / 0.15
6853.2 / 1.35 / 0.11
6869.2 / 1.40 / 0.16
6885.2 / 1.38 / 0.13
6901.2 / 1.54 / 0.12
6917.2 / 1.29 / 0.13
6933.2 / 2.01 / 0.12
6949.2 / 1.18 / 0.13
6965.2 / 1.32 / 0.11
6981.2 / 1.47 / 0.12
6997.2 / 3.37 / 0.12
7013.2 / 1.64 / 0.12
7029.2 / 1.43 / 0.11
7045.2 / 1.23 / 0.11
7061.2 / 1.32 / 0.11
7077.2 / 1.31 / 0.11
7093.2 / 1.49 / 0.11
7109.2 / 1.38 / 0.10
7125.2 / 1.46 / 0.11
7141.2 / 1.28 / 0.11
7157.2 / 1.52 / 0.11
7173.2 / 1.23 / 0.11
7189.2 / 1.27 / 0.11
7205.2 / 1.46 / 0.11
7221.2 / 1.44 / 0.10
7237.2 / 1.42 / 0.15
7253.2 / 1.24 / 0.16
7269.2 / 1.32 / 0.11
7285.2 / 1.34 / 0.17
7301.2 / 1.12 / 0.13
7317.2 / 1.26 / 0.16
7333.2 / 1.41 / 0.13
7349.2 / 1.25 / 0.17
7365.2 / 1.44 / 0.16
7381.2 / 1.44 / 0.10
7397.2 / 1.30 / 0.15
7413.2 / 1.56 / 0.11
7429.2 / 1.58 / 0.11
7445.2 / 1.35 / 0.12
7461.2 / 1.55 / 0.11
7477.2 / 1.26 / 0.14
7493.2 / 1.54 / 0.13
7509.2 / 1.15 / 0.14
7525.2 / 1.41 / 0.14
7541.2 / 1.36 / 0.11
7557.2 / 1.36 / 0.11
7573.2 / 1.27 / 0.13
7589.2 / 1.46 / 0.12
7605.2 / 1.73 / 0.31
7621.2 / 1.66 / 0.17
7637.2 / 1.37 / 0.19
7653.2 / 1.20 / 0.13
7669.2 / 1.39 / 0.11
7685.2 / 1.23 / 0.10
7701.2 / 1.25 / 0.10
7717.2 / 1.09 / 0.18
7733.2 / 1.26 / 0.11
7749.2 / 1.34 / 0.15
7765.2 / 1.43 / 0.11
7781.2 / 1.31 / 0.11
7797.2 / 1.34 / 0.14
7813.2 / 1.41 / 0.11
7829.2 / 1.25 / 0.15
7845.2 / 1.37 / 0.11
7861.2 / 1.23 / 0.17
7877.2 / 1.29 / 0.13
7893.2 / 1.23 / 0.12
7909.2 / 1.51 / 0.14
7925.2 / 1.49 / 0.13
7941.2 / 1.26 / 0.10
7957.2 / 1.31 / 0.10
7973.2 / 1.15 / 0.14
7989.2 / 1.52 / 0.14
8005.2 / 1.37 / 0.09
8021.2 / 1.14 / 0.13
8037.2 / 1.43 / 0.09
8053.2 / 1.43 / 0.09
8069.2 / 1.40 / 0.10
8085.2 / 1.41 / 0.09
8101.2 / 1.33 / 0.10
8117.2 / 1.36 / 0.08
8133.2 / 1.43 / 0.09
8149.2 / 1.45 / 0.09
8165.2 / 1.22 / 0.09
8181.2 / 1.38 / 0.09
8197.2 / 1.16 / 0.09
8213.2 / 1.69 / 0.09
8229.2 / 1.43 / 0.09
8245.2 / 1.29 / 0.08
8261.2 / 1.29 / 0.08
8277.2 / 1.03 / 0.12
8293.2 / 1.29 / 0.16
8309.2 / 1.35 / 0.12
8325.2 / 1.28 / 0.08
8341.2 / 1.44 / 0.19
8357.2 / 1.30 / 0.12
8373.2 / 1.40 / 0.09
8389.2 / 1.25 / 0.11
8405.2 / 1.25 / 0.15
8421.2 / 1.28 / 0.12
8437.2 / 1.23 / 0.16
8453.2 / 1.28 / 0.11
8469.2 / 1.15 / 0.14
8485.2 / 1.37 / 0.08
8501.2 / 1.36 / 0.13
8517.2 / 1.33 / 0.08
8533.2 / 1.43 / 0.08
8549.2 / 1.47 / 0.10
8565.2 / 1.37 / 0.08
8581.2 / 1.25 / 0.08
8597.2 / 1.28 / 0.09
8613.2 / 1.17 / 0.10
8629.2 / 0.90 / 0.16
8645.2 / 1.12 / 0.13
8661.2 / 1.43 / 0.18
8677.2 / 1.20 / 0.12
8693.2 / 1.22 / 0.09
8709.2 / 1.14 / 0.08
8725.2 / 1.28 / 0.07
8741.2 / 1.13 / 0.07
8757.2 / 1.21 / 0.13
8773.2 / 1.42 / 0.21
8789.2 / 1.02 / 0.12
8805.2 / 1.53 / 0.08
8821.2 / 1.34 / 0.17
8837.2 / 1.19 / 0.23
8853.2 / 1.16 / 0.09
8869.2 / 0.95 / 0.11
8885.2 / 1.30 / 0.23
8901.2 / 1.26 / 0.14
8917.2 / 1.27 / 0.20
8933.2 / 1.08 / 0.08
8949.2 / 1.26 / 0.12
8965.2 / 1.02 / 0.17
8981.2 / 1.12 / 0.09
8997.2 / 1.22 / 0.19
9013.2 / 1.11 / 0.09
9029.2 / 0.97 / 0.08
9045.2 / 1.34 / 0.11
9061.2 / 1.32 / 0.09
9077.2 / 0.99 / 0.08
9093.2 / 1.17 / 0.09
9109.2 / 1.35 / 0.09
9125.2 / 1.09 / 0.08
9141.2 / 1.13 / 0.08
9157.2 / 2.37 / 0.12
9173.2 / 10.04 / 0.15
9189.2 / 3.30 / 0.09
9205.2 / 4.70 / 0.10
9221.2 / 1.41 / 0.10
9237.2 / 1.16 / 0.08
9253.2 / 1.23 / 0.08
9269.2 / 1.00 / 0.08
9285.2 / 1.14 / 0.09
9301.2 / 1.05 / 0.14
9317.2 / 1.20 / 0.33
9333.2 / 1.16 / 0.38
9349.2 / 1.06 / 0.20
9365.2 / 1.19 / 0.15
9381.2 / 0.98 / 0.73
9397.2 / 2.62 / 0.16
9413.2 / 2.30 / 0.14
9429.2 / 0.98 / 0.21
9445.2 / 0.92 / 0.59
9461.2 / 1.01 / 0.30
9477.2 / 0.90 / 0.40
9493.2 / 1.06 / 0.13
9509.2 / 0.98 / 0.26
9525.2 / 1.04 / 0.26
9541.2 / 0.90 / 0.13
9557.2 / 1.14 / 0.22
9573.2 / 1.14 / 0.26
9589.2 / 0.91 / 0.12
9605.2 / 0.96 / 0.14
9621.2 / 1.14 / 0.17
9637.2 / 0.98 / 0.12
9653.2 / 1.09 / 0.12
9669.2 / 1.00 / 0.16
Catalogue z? 0.398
